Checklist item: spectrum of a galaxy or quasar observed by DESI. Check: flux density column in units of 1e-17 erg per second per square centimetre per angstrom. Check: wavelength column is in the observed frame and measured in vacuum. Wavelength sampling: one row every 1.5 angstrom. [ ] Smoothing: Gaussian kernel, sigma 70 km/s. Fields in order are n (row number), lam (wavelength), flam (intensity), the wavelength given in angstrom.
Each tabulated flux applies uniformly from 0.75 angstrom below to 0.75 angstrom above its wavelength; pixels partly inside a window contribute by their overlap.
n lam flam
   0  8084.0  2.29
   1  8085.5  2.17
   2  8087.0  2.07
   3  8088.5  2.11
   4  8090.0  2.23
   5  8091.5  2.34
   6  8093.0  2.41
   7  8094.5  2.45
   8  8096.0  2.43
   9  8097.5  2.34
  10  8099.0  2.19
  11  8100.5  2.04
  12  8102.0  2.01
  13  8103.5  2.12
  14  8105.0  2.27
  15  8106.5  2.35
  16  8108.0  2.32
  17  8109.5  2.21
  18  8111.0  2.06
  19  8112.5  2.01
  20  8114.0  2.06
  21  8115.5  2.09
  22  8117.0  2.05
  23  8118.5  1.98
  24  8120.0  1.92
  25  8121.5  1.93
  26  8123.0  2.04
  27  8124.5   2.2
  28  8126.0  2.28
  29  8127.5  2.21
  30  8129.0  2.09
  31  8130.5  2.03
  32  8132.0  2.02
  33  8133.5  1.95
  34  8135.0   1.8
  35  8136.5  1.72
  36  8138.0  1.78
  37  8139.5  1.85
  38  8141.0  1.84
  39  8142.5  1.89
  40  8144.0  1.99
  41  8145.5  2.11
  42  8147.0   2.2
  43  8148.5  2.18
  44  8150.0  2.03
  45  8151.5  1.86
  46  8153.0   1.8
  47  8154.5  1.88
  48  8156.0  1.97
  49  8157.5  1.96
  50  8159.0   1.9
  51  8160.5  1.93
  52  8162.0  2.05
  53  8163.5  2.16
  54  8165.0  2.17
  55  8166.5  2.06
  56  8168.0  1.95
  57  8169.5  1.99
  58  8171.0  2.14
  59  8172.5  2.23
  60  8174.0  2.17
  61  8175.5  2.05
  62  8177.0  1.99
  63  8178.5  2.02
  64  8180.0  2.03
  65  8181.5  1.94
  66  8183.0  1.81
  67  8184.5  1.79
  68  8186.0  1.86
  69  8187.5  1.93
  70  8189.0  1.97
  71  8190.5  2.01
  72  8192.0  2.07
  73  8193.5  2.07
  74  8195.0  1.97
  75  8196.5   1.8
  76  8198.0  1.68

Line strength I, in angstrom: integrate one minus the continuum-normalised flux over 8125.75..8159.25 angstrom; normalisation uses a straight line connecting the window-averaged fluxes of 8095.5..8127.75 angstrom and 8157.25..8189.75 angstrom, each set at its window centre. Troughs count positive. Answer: 1.7 angstrom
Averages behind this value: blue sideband 2.14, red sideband 2.01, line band 1.97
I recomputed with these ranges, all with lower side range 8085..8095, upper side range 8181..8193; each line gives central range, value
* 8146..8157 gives 0.3 angstrom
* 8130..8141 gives 1.2 angstrom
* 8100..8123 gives 0.9 angstrom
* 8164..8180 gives -0.8 angstrom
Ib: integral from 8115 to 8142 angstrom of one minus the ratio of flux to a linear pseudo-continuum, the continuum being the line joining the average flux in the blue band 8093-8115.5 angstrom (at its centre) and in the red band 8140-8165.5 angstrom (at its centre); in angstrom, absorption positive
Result 1.5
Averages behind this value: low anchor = 2.21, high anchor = 1.99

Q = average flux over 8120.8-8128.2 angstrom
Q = 2.13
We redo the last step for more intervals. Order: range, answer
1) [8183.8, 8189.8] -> 1.89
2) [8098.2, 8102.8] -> 2.08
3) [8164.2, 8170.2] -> 2.04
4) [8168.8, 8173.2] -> 2.12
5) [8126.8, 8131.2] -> 2.11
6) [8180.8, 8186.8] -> 1.85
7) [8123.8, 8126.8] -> 2.24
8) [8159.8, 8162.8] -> 1.99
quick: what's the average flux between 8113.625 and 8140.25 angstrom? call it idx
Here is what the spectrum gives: 2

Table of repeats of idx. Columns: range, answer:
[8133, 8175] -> 1.98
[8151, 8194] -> 1.99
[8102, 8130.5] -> 2.12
